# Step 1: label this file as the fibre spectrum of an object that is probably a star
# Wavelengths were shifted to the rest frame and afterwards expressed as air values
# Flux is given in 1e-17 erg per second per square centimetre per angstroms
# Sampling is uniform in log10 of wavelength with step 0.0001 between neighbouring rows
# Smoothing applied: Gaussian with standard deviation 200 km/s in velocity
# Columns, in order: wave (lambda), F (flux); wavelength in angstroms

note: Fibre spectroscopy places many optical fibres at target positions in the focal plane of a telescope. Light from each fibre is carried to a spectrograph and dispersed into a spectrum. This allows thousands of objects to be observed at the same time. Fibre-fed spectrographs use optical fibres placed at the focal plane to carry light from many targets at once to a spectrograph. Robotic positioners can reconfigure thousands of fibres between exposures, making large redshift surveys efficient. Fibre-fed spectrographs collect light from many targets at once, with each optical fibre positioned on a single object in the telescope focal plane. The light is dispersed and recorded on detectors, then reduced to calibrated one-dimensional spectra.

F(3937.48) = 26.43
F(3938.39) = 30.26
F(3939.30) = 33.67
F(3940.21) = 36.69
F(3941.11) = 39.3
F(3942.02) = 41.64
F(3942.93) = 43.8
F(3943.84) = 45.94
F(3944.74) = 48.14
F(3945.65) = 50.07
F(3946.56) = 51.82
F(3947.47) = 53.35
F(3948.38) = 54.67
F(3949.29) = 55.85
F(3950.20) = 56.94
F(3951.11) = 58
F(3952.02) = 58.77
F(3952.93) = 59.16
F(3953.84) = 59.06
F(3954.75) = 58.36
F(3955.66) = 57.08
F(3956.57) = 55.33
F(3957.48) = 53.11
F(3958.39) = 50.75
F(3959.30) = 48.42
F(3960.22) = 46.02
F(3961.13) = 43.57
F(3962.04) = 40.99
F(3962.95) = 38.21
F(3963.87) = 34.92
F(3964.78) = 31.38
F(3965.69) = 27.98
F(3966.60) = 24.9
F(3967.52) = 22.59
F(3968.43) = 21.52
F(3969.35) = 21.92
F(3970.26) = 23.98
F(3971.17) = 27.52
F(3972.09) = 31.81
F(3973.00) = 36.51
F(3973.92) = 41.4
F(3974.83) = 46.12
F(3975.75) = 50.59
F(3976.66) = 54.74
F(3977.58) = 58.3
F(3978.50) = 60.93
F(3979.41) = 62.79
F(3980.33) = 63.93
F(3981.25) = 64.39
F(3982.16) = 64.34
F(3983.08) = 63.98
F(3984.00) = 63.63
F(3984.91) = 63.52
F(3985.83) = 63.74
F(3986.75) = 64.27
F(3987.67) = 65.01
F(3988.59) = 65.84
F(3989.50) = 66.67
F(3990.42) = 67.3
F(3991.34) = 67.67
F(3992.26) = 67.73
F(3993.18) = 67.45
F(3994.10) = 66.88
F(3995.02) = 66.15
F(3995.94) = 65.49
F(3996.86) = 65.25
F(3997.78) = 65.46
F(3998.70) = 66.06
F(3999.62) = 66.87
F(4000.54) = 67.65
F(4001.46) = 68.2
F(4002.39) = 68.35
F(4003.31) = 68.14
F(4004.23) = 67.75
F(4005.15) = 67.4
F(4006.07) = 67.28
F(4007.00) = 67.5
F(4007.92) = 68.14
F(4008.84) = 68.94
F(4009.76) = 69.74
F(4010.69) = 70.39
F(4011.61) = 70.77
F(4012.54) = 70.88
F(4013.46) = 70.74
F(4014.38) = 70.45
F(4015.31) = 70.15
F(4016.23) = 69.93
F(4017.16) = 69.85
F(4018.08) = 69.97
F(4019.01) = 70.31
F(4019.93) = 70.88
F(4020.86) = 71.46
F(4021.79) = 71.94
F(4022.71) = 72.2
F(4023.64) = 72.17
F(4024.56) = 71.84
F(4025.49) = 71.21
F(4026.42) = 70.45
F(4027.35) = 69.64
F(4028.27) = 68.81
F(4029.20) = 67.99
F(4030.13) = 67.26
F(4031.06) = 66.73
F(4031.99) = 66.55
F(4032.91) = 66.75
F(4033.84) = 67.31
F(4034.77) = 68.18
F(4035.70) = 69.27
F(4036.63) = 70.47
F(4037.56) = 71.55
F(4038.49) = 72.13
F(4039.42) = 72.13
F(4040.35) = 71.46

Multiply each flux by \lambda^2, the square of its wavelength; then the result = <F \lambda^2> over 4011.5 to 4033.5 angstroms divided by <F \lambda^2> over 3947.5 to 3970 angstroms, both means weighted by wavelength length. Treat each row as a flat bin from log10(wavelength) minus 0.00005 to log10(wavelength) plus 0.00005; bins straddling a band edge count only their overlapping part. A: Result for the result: 1.61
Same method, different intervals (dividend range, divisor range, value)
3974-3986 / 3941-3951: 1.21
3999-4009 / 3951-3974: 1.69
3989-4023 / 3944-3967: 1.45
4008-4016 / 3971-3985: 1.33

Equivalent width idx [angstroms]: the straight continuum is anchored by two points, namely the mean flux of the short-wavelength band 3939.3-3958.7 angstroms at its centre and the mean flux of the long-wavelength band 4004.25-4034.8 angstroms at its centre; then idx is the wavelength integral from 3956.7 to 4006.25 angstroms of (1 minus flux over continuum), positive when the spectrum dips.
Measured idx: 5.2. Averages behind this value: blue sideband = 51.4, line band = 54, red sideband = 69.5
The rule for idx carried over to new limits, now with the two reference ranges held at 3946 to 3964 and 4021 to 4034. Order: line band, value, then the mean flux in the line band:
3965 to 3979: 4.9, 36.7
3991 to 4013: -1.5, 67.7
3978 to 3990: -1.0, 64.1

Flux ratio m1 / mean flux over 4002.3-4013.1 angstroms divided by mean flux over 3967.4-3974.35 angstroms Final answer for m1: 2.4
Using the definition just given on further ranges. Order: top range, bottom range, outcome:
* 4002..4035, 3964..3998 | 1.32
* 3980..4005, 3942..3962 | 1.26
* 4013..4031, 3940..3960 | 1.36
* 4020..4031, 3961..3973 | 2.34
